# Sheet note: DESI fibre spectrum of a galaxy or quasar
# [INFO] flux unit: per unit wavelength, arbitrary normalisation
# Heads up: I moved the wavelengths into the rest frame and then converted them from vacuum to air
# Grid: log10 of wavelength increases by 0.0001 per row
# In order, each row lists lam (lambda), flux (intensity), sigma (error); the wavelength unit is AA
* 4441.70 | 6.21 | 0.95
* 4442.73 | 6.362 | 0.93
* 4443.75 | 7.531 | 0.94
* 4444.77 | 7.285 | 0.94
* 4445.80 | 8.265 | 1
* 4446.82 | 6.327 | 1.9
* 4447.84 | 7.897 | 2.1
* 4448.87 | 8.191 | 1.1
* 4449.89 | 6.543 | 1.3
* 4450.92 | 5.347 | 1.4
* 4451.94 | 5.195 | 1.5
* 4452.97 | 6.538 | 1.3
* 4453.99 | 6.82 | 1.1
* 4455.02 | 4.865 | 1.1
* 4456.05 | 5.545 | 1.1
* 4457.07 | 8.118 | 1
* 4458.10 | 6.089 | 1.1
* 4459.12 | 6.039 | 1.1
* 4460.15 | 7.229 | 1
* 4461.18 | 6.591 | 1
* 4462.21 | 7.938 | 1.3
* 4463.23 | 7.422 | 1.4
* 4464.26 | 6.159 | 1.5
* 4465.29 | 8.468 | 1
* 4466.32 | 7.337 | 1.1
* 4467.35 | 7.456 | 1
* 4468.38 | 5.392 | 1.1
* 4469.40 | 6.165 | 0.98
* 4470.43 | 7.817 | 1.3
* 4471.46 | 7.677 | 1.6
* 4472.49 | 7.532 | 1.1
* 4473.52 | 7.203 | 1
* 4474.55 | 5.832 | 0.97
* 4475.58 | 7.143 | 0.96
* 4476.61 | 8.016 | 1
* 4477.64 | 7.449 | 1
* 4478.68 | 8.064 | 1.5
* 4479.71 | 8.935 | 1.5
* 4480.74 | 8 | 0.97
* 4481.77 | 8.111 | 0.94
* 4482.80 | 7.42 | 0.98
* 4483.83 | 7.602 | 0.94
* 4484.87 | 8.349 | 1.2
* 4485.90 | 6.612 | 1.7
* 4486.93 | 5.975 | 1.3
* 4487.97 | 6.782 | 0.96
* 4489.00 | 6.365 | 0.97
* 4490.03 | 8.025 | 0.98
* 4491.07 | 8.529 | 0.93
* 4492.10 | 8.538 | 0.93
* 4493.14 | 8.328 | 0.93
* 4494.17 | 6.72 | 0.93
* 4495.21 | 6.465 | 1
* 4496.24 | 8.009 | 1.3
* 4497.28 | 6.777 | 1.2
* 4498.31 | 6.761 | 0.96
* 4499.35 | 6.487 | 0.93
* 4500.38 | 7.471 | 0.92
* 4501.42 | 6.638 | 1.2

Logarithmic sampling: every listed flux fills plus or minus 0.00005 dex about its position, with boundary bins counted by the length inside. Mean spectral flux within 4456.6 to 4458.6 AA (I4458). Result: 7.08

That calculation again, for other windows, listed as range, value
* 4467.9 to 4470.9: 6.47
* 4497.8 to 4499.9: 6.65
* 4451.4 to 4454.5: 6.19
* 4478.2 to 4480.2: 8.51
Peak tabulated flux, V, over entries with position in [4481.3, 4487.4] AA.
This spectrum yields 8.349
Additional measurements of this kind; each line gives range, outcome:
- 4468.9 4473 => 7.817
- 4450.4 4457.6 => 8.118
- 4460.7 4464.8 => 7.938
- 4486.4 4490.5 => 8.025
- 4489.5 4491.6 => 8.529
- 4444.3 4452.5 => 8.265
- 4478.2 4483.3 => 8.935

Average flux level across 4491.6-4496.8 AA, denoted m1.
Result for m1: 7.59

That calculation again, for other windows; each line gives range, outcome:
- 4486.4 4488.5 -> 6.38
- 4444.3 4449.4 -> 7.59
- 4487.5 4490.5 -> 7.06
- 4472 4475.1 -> 6.85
